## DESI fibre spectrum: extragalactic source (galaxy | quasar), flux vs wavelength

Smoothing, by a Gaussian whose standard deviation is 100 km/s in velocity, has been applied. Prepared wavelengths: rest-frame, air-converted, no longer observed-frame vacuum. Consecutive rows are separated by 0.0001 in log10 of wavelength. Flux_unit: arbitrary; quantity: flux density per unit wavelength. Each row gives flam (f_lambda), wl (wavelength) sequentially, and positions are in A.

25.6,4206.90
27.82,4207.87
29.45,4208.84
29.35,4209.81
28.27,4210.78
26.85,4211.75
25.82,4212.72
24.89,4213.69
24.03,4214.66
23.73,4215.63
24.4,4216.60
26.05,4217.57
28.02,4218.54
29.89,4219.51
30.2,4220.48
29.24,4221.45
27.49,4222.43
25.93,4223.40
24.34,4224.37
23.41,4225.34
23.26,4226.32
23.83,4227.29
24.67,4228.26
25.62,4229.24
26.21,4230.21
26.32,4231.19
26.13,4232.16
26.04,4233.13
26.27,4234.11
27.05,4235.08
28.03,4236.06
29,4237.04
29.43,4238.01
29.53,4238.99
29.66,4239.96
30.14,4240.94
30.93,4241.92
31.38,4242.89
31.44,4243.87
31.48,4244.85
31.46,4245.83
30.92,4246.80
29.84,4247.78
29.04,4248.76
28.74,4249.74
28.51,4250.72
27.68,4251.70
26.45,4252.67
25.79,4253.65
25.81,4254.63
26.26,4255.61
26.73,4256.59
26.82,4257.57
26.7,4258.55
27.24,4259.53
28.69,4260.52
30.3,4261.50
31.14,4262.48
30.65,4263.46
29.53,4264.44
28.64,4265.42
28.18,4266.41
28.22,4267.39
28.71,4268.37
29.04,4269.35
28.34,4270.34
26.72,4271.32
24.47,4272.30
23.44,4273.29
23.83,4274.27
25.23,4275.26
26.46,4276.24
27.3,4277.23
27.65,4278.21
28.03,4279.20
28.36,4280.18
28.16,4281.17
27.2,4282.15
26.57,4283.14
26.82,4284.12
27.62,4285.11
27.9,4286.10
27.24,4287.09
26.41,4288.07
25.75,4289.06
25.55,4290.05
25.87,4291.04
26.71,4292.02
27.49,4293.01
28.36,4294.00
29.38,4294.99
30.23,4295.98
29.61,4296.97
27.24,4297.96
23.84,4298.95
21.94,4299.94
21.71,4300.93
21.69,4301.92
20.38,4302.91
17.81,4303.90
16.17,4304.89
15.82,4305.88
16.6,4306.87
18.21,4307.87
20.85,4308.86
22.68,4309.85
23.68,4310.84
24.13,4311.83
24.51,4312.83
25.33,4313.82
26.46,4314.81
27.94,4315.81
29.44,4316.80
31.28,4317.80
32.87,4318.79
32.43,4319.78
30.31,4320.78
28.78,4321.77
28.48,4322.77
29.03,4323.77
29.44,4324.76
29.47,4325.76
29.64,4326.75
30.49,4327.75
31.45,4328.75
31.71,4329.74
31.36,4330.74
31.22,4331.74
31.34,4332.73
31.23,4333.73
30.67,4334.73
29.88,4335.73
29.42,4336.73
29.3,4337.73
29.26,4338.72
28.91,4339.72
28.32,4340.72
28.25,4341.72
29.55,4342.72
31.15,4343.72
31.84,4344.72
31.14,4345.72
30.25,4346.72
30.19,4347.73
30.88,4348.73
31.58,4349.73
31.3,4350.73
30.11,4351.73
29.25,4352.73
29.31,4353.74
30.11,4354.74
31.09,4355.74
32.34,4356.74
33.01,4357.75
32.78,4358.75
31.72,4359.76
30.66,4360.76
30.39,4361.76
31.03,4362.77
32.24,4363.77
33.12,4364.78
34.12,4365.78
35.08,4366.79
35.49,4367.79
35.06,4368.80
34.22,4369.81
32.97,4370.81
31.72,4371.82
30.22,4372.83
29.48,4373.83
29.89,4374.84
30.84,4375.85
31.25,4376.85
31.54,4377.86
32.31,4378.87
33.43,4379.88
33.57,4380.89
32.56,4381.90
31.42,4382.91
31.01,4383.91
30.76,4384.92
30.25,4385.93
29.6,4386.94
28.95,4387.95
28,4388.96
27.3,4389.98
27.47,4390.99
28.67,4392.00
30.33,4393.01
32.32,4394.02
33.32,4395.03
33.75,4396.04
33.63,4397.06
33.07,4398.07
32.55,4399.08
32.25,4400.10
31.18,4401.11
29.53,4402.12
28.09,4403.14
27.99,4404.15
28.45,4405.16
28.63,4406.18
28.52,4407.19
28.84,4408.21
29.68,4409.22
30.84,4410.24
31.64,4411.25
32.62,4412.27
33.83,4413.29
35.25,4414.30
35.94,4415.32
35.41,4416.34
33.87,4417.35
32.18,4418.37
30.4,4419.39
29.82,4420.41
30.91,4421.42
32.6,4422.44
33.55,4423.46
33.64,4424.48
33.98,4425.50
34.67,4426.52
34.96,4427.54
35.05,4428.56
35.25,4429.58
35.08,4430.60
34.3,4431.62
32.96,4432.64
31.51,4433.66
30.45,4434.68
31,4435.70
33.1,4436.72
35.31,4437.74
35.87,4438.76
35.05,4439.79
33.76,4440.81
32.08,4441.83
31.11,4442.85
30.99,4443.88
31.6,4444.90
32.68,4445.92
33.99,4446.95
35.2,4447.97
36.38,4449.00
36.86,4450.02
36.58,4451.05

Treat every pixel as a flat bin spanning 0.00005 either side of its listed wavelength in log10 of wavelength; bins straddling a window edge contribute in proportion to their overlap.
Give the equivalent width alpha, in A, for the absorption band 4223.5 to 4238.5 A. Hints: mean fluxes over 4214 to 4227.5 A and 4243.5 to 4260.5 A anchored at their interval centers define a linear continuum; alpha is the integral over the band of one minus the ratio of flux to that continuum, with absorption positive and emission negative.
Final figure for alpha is 0.4 A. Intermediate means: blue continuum 26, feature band 26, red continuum 28.3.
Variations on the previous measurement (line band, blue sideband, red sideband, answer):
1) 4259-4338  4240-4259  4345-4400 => 7.42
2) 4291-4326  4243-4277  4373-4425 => 4.50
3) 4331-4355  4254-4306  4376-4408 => -1.16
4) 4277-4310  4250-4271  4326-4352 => 4.80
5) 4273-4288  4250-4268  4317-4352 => 0.96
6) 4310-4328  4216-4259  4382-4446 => 0.73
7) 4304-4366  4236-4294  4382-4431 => 1.96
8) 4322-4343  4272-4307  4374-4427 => -1.76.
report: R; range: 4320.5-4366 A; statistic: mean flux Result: 30.6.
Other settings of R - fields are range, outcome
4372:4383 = 31.5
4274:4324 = 25.7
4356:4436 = 31.9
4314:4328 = 29.6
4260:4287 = 27.7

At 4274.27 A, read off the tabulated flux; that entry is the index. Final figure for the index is 23.83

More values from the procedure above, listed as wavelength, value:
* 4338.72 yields 29.26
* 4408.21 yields 28.84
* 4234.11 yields 26.27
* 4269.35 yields 29.04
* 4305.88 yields 15.82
